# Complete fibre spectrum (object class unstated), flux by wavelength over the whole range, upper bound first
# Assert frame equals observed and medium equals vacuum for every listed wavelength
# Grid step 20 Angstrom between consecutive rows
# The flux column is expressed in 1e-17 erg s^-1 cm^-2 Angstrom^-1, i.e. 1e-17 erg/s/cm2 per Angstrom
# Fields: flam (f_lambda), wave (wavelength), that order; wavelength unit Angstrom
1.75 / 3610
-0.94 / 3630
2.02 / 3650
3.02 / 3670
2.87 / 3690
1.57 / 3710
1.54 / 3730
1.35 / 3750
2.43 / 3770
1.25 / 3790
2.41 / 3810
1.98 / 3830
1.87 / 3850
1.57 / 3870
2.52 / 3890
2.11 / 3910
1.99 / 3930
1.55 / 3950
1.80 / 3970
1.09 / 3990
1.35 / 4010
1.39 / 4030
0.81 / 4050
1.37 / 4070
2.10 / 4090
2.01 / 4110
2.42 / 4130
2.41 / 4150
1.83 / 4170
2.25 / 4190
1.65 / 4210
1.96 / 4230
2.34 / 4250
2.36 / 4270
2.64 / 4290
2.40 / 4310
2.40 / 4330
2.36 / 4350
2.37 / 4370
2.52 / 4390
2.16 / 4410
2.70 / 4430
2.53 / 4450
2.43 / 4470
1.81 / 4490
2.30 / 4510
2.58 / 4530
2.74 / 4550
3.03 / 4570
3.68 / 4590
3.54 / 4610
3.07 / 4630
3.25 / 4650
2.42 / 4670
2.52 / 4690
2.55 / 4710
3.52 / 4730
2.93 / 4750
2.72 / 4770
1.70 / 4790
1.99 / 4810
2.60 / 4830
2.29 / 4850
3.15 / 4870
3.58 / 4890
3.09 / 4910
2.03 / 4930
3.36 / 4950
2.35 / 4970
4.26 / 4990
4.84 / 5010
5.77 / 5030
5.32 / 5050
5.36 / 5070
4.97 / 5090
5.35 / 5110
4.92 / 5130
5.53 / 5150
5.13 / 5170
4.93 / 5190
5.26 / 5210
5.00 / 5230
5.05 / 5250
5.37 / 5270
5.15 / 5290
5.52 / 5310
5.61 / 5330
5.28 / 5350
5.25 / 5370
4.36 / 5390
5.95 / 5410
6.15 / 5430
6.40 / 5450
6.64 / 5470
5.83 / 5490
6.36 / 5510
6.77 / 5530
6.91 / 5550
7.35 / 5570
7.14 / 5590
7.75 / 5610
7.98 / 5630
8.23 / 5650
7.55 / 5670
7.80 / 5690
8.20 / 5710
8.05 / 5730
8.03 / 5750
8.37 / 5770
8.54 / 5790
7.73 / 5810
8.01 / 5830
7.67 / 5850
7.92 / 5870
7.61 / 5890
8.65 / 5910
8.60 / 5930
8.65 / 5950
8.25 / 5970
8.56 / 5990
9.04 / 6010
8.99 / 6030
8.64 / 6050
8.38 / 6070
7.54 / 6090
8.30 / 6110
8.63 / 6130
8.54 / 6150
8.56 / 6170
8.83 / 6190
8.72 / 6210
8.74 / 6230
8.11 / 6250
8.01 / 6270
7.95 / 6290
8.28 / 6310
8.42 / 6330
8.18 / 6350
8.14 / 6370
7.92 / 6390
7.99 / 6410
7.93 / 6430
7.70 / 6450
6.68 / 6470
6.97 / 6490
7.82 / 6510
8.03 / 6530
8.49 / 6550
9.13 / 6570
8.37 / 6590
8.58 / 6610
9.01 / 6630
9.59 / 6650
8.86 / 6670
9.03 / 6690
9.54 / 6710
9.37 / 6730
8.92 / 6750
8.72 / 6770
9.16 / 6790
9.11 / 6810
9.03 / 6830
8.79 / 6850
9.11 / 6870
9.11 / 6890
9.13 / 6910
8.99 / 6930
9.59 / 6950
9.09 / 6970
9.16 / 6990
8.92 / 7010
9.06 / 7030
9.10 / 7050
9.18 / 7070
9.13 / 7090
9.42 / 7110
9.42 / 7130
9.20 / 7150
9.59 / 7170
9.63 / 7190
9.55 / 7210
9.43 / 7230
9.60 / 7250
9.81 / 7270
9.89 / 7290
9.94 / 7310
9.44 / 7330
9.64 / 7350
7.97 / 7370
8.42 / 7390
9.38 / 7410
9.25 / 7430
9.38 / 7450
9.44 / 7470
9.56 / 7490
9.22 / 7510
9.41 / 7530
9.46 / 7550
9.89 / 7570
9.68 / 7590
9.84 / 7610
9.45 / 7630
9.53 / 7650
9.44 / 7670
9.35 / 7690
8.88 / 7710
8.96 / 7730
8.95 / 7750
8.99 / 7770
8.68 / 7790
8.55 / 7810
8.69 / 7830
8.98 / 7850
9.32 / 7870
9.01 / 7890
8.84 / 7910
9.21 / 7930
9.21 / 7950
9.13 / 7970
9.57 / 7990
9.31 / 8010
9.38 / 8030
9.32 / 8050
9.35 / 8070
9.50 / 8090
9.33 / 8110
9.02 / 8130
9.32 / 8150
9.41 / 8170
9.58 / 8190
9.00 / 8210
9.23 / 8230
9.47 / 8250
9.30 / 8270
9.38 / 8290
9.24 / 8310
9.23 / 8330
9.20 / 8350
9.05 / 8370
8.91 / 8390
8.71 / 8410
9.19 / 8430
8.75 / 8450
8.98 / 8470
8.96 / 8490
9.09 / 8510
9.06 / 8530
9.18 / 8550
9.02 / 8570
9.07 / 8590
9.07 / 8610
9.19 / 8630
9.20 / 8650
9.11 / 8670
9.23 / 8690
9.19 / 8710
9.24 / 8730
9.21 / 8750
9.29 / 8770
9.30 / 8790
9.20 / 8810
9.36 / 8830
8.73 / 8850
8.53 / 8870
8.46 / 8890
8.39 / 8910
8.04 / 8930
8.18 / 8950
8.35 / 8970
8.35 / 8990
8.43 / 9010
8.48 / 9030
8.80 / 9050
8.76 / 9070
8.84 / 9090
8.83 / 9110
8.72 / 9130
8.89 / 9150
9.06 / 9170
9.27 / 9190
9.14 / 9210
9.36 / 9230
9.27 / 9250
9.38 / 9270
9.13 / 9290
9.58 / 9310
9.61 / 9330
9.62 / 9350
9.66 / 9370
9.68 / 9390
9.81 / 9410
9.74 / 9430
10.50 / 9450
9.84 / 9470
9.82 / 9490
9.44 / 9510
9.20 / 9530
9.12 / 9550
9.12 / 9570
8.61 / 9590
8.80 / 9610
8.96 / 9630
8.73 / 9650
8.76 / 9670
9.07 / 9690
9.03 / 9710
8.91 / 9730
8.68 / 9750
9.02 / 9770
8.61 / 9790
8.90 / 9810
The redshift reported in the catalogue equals 0.25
